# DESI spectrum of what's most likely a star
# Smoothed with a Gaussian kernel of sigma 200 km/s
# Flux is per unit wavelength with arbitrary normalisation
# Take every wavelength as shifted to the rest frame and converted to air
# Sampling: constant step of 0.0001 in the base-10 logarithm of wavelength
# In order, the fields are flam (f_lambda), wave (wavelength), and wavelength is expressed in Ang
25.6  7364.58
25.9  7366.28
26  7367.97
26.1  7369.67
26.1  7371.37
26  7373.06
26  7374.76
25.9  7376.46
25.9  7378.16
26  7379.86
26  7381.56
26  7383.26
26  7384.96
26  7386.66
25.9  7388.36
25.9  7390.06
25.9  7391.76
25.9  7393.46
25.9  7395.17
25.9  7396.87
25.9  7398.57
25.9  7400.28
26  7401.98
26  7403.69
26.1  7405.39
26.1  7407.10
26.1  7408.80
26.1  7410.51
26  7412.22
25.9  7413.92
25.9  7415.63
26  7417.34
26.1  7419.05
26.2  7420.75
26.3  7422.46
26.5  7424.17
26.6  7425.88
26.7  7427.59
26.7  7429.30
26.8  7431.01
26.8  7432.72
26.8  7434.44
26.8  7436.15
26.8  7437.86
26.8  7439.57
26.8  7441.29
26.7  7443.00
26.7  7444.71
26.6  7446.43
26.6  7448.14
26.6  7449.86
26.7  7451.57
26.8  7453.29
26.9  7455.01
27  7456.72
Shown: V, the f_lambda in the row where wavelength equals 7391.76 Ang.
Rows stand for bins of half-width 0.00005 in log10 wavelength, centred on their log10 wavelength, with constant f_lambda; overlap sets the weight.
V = 25.9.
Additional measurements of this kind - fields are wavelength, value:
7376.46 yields 25.9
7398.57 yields 25.9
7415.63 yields 25.9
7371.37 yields 26.1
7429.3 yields 26.7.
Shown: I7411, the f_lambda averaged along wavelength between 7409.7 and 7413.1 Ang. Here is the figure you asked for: 26.1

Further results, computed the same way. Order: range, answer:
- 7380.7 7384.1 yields 26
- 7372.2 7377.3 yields 26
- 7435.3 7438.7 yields 26.8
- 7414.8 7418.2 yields 25.9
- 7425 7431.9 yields 26.7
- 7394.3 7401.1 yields 25.9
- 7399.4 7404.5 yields 25.9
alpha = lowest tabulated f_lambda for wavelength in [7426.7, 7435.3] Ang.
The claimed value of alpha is 26.7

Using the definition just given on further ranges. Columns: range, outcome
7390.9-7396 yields 25.9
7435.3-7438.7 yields 26.8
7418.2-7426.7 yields 26.1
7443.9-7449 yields 26.6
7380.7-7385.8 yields 26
